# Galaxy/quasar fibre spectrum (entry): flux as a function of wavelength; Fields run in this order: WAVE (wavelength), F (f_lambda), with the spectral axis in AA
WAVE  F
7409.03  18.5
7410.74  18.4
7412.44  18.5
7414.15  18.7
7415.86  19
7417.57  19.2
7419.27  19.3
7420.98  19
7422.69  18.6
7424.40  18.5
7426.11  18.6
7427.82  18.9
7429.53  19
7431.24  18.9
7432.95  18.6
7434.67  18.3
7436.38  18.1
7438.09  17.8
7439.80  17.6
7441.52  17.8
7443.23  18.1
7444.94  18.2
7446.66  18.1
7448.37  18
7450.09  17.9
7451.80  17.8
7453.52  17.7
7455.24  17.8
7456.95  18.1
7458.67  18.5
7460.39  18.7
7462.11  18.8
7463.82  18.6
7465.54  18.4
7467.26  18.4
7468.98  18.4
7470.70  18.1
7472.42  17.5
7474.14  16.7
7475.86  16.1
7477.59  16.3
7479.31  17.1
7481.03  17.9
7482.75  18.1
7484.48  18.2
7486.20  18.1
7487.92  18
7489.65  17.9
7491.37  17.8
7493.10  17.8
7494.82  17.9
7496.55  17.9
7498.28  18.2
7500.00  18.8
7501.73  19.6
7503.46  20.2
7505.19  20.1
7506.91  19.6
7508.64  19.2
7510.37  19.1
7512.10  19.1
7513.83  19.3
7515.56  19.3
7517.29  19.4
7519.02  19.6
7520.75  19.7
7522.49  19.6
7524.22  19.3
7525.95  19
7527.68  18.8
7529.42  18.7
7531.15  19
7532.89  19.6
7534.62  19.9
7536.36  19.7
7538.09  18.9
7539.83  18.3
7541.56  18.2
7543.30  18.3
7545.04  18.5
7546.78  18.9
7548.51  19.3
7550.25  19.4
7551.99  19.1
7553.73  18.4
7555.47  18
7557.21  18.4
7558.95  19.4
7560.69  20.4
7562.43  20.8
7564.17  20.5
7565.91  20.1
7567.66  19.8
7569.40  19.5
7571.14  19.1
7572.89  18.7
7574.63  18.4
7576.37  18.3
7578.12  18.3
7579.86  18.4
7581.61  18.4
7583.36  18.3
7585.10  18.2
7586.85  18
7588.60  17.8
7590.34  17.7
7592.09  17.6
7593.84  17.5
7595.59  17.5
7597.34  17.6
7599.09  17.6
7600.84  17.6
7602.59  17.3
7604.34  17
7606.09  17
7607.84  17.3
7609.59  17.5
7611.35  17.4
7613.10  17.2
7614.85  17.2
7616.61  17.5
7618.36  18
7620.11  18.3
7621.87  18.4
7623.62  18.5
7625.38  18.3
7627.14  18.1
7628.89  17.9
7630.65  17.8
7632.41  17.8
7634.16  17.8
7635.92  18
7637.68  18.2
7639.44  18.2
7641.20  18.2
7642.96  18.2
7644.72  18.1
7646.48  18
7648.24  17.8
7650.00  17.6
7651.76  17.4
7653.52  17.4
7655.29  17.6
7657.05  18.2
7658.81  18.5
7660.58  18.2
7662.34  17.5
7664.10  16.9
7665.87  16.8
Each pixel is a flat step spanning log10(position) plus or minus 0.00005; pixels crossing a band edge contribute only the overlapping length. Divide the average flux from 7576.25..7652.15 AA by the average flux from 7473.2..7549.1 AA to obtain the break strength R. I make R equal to 0.96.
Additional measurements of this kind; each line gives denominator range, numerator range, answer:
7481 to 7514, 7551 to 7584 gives 1.02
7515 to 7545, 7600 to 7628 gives 0.92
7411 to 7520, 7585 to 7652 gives 0.97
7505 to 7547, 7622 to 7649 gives 0.94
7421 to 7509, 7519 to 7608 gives 1.02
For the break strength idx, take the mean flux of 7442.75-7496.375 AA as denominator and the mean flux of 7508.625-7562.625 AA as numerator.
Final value 1.1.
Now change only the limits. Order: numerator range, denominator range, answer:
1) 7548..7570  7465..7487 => 1.10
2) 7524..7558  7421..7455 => 1.03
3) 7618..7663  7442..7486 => 1.01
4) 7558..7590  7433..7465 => 1.05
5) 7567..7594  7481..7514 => 0.99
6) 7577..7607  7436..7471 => 0.98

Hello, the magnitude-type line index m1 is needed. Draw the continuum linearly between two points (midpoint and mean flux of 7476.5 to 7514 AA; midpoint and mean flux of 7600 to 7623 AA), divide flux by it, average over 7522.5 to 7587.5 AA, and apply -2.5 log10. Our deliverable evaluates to -0.06 mag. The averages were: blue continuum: 18.4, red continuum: 17.5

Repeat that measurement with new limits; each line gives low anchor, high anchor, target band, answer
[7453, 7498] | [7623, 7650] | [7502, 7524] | -0.09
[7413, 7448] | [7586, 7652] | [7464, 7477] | 0.04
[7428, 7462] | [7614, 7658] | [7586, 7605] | 0.03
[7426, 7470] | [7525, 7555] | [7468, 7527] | 0.01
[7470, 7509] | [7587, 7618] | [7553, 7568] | -0.11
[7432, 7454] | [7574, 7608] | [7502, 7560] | -0.07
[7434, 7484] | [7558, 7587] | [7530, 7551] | -0.01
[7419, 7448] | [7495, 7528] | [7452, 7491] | 0.06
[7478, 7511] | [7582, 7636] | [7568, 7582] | -0.04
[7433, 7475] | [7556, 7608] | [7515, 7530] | -0.06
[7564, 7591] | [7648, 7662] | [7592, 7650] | 0.03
